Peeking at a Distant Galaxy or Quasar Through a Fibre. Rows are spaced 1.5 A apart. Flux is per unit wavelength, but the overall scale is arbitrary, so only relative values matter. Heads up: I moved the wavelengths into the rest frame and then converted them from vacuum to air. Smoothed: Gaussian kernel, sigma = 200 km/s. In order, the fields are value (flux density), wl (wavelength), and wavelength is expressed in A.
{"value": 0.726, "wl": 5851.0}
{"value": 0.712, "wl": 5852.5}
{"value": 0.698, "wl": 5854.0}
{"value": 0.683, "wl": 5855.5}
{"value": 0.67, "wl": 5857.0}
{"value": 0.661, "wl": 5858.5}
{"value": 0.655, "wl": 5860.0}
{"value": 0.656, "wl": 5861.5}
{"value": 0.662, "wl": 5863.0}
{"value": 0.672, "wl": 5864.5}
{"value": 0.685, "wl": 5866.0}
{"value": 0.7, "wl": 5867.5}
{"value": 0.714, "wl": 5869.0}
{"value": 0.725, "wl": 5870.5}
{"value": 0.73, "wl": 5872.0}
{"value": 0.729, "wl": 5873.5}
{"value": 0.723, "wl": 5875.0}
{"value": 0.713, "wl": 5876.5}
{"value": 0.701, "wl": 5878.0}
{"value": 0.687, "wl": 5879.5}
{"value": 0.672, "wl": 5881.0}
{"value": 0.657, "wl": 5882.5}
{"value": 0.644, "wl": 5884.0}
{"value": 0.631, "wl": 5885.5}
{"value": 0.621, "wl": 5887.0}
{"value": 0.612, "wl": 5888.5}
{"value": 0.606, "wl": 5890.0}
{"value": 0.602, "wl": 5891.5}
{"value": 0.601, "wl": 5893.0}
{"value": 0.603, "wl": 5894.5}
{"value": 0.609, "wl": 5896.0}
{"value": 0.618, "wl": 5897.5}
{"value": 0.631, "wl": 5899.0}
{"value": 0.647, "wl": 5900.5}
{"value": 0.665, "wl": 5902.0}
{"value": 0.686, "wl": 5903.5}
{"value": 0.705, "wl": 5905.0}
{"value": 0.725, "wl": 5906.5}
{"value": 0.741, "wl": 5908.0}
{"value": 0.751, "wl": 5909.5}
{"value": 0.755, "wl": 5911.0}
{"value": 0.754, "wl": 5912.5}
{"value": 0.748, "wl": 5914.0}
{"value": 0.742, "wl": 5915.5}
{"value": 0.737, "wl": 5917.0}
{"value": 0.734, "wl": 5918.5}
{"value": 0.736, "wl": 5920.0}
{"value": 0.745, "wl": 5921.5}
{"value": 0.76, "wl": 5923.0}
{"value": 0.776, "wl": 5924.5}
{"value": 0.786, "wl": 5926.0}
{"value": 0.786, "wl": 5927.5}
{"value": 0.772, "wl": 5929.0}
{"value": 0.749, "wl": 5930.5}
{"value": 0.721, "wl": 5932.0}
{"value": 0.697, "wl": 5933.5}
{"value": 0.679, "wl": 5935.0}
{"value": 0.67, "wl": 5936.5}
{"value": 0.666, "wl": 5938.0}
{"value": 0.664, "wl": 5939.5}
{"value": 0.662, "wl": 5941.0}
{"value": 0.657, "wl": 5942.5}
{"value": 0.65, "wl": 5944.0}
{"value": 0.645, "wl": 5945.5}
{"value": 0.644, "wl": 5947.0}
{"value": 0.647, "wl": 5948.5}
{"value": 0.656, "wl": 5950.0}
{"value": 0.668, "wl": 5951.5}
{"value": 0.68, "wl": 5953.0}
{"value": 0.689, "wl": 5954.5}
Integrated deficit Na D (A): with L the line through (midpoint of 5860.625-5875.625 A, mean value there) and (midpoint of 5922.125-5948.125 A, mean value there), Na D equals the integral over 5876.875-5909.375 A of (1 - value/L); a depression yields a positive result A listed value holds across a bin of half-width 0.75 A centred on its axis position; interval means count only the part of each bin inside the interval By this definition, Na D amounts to 2.2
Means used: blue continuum 0.699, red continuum 0.704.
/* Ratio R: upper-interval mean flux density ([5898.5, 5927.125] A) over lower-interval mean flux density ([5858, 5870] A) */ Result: 1.08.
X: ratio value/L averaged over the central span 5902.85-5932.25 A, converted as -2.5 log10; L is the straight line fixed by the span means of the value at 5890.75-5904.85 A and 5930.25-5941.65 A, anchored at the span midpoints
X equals -0.13 mag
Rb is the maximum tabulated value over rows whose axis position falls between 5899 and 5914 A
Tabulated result 0.755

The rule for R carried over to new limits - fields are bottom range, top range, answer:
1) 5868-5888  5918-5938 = 1.07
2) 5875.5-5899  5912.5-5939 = 1.15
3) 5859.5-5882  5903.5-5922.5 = 1.06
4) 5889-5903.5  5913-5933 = 1.21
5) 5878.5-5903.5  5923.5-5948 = 1.11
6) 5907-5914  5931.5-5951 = 0.89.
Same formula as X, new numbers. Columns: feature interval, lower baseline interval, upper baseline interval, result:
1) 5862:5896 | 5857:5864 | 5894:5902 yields -0.04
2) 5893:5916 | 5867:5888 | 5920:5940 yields 0.03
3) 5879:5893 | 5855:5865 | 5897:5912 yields 0.08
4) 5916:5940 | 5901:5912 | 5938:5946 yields -0.08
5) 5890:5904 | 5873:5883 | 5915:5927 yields 0.15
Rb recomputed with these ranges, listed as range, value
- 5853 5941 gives 0.786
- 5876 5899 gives 0.713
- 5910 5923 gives 0.76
